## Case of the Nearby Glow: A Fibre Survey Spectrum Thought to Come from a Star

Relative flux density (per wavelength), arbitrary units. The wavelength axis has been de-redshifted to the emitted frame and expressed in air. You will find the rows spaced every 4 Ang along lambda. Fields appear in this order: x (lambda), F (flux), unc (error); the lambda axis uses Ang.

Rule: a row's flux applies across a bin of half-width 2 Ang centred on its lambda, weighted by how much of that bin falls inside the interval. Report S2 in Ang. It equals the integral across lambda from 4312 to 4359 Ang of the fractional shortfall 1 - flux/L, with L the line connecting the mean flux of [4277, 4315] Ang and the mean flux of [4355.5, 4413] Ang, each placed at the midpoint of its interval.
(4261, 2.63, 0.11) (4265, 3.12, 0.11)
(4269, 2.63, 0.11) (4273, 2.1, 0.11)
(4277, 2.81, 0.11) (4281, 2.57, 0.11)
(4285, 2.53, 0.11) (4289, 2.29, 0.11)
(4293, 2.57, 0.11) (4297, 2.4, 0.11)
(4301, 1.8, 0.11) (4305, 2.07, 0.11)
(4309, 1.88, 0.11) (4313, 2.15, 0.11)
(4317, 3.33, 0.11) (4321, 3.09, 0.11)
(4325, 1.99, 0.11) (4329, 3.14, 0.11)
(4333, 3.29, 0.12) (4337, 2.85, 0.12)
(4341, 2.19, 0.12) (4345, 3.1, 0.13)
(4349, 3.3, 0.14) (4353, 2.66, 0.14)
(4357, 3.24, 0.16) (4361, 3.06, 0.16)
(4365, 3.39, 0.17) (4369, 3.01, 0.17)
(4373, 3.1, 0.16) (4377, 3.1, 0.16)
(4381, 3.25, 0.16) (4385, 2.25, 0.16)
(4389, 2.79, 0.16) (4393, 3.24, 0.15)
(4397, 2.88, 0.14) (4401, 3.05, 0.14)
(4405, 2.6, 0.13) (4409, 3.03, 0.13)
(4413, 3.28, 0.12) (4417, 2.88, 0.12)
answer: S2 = -4.9 Ang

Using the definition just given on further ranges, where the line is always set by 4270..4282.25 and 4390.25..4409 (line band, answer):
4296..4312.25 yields 3.60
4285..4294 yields 0.39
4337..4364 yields -1.63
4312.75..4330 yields -0.74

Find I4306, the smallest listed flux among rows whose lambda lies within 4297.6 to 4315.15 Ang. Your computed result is 1.8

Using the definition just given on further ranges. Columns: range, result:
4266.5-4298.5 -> 2.1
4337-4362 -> 2.19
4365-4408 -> 2.25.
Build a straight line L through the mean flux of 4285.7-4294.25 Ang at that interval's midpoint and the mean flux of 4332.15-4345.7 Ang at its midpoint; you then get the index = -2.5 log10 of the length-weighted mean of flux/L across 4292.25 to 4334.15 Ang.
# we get 0.05 mag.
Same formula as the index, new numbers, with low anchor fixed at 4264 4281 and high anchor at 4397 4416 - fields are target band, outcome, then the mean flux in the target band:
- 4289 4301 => 0.15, 2.34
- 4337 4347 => 0.05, 2.69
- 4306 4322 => 0.08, 2.55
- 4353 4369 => -0.10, 3.13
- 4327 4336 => -0.14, 3.17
